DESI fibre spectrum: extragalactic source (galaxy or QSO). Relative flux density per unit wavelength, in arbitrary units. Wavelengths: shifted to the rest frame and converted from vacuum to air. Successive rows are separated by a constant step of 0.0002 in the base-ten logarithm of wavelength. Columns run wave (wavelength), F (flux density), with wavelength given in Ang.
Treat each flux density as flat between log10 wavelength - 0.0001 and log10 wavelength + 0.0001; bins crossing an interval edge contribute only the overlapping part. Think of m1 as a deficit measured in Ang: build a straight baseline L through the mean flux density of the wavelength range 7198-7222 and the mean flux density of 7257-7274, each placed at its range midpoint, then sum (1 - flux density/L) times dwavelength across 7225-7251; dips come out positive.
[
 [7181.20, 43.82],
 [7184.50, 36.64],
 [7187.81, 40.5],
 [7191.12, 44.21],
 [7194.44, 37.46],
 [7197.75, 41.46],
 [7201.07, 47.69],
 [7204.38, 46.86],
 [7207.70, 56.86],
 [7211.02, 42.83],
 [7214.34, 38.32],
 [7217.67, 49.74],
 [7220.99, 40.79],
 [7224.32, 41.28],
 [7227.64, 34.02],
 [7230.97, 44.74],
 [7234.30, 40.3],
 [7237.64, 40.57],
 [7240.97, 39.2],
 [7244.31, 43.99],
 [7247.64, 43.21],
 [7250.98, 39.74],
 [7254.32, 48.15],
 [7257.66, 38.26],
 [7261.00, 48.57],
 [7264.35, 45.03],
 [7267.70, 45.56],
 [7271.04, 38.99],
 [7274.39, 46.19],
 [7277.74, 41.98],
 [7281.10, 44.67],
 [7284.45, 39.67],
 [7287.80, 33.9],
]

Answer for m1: 2.4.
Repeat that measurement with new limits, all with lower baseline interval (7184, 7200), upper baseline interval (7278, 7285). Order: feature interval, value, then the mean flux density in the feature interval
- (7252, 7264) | -0.8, 44.7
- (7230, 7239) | 0.0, 41.7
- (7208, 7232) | -0.8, 42.5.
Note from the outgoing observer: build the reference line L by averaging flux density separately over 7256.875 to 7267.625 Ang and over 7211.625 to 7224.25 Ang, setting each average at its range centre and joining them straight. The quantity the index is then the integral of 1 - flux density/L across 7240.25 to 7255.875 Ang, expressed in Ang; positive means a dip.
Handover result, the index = 0.35 Ang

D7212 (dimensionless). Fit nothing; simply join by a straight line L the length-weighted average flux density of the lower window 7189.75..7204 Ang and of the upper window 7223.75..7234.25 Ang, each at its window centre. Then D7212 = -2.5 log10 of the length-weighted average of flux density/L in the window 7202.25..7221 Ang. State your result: -0.12 mag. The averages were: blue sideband 43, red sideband 40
